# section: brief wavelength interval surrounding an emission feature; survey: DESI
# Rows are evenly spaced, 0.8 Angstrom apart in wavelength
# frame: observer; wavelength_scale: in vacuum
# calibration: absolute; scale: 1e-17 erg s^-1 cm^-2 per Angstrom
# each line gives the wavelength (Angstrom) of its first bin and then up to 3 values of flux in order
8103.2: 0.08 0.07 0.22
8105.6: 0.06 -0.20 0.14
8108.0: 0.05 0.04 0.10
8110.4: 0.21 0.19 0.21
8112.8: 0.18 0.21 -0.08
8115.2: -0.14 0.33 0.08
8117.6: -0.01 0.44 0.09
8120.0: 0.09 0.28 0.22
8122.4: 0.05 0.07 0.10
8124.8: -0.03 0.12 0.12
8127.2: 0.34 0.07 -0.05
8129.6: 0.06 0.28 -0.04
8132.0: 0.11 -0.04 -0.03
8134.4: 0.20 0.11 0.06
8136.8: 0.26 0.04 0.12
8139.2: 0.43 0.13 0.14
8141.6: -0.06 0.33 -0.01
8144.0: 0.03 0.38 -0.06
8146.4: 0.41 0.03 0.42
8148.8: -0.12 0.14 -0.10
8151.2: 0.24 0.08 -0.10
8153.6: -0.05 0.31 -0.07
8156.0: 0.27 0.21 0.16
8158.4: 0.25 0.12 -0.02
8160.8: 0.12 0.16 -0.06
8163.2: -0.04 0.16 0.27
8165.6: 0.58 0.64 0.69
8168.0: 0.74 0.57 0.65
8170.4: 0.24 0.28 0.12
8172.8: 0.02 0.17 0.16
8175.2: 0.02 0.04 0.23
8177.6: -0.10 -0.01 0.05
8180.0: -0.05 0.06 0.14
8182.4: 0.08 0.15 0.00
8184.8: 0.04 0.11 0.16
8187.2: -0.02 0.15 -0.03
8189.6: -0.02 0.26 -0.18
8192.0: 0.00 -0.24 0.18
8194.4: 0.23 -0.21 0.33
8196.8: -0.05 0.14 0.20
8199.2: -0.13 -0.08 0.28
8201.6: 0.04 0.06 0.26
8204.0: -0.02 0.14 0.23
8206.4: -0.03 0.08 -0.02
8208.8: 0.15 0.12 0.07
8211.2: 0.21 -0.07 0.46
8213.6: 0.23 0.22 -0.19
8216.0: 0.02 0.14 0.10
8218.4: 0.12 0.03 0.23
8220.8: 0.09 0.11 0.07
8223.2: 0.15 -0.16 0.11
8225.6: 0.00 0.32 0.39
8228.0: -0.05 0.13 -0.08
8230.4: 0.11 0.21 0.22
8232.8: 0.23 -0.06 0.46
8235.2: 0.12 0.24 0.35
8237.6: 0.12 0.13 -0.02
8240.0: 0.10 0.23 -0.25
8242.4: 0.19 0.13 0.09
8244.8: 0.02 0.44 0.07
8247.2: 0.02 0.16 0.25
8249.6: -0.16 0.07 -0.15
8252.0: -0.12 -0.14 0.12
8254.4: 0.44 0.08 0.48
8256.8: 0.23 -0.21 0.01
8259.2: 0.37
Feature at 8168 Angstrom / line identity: H-gamma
